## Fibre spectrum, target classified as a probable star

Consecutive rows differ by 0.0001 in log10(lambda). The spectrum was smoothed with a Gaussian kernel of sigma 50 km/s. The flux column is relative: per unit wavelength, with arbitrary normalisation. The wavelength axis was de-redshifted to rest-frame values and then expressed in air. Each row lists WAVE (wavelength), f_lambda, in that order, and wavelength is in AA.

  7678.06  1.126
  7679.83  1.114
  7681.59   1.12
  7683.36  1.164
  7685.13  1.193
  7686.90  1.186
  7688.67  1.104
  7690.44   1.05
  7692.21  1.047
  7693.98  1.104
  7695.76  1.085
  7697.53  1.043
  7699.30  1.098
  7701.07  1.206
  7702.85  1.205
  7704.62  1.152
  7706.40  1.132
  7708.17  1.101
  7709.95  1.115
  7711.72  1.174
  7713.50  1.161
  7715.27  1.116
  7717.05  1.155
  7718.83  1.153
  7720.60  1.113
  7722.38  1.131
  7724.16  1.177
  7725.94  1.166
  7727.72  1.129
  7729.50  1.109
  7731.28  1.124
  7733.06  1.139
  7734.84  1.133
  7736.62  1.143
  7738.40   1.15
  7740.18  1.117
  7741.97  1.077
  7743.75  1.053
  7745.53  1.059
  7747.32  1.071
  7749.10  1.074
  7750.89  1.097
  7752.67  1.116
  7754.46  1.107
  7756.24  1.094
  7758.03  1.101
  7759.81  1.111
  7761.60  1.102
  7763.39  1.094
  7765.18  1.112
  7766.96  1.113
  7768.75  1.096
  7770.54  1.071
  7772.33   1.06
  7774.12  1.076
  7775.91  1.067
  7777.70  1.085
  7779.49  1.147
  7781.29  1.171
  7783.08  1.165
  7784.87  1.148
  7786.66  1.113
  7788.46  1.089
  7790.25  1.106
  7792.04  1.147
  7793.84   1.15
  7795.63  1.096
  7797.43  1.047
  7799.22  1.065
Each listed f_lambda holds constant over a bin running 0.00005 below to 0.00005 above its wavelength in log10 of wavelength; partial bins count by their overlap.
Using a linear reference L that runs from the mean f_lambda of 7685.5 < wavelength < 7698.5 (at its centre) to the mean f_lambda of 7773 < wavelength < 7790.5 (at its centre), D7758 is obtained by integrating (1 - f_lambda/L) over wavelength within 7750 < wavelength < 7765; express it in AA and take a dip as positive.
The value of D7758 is 0.1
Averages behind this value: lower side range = 1.09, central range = 1.1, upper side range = 1.12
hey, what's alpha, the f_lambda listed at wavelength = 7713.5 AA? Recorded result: 1.161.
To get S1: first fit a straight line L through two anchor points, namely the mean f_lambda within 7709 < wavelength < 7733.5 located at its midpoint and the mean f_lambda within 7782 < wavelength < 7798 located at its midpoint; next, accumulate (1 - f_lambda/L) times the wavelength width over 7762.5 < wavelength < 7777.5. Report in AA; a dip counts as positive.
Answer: 0.5 AA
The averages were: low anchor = 1.14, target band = 1.09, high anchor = 1.12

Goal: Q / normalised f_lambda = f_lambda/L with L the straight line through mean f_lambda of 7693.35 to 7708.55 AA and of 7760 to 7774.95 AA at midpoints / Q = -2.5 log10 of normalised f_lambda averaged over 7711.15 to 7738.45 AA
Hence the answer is -0.03 mag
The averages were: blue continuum 1.13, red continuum 1.09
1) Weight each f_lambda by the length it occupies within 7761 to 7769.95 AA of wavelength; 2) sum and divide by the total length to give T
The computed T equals 1.1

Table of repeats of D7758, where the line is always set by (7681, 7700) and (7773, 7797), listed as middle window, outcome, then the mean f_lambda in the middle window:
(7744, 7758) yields 0.3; 1.09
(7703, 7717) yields -0.4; 1.14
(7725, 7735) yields -0.2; 1.13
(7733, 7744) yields 0.0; 1.12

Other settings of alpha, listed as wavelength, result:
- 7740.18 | 1.117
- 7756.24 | 1.094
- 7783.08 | 1.165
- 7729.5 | 1.109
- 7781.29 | 1.171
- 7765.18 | 1.112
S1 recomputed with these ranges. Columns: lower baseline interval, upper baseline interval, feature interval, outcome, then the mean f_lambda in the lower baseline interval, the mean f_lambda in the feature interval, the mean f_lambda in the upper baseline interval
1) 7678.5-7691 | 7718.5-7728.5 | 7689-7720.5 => 0.5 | 1.14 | 1.12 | 1.14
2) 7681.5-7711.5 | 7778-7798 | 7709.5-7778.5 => 0.8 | 1.12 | 1.11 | 1.13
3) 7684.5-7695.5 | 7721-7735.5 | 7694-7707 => -0.1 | 1.11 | 1.13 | 1.14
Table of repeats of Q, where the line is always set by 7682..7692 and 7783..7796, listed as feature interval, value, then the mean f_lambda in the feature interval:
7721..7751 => 0.01 mag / 1.11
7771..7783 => 0.02 mag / 1.1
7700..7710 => -0.02 mag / 1.15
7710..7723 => -0.01 mag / 1.14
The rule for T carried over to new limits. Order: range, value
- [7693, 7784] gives 1.12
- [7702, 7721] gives 1.14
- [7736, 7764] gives 1.1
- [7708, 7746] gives 1.13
